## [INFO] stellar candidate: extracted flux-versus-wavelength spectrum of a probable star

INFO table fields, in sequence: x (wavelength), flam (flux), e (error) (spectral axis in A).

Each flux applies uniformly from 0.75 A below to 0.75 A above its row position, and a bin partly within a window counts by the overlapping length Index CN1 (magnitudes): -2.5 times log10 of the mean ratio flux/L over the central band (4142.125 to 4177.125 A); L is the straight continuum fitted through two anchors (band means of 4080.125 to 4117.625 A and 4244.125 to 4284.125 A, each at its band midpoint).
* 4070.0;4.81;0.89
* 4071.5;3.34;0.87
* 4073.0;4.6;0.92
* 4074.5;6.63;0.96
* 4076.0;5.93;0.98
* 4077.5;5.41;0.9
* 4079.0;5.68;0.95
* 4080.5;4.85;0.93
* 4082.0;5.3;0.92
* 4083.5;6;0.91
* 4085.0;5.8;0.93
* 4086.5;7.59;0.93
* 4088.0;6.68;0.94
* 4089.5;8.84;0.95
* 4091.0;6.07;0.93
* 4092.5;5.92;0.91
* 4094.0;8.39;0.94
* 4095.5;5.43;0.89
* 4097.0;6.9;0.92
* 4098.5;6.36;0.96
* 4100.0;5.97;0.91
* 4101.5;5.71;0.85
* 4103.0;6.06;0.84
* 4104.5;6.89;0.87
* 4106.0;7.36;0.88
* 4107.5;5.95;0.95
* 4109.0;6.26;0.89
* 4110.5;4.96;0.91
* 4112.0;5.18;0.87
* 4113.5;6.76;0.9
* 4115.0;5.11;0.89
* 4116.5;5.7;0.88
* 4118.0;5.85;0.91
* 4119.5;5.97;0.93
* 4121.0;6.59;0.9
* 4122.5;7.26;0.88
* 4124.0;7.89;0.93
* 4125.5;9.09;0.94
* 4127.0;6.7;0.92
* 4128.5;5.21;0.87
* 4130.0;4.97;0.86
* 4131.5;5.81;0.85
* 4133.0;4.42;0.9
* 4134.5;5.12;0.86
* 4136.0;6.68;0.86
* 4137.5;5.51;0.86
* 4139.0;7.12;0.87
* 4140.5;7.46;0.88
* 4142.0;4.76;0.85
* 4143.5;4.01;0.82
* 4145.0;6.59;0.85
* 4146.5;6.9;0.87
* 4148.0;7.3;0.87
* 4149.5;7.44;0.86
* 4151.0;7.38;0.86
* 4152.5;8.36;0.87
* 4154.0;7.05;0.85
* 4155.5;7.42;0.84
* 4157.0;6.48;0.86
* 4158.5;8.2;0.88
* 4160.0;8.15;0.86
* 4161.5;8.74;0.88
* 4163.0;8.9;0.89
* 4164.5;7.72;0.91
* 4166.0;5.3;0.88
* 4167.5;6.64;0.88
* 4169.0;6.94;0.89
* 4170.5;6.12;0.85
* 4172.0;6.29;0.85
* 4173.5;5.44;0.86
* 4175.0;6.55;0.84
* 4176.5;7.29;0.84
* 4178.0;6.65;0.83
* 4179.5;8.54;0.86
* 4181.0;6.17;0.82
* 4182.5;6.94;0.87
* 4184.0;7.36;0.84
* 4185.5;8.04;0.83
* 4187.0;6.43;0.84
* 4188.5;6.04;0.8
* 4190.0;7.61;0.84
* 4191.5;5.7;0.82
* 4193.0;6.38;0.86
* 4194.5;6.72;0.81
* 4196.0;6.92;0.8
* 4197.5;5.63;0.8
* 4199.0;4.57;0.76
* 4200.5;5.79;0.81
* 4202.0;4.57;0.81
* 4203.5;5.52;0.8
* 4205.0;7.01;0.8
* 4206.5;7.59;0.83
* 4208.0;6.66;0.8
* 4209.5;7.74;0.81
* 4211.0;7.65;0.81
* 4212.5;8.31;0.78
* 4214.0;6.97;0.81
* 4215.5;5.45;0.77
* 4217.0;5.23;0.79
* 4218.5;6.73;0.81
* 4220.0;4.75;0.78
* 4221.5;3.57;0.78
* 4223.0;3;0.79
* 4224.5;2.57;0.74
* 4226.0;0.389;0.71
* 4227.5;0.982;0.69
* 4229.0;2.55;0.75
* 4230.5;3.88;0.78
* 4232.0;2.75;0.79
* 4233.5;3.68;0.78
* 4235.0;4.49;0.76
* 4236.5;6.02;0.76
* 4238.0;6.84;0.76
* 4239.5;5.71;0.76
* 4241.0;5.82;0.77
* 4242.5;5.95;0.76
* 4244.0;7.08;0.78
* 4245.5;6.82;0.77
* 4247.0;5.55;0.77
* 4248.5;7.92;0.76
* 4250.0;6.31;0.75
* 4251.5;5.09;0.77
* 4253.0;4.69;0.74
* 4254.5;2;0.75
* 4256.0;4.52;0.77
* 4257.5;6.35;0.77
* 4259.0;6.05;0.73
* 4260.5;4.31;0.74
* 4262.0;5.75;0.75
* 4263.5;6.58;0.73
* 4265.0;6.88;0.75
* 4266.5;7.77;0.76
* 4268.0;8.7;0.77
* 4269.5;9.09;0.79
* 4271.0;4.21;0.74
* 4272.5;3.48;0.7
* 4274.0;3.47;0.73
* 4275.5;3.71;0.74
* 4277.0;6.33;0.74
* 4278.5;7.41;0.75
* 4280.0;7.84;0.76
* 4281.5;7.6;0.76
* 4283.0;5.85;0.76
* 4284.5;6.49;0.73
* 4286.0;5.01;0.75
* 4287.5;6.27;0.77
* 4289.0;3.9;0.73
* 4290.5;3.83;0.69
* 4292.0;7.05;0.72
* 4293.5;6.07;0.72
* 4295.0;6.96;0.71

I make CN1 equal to -0.137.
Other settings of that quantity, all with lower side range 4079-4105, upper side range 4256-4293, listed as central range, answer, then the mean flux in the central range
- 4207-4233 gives 0.29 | 4.68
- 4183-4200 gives -0.06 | 6.49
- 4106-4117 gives 0.09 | 5.82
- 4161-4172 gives -0.15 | 7.1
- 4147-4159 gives -0.19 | 7.43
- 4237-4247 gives -0.05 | 6.3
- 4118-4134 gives -0.01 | 6.35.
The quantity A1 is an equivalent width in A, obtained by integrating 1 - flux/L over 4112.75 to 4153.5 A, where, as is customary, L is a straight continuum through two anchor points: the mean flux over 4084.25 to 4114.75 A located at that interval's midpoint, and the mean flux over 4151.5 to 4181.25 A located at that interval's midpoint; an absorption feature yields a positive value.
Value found 2.58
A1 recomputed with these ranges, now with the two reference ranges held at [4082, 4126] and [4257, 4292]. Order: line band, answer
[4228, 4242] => 3.4 A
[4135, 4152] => -0.3 A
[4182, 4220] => -2.0 A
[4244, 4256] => 1.0 A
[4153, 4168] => -2.8 A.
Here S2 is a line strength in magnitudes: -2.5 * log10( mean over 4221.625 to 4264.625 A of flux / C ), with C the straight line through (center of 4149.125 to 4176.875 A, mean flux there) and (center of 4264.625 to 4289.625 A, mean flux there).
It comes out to 0.32 mag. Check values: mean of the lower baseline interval 7.17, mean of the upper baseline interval 6.12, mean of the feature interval 4.77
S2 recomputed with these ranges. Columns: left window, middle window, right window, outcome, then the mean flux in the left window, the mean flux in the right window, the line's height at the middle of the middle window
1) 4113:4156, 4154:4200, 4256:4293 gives -0.09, 6.42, 5.97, 6.28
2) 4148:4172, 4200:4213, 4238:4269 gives -0.01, 7.35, 6.04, 6.7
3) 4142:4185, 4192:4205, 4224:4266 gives 0.05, 7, 4.94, 6.12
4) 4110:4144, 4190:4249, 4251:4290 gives 0.08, 6.03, 5.74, 5.84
